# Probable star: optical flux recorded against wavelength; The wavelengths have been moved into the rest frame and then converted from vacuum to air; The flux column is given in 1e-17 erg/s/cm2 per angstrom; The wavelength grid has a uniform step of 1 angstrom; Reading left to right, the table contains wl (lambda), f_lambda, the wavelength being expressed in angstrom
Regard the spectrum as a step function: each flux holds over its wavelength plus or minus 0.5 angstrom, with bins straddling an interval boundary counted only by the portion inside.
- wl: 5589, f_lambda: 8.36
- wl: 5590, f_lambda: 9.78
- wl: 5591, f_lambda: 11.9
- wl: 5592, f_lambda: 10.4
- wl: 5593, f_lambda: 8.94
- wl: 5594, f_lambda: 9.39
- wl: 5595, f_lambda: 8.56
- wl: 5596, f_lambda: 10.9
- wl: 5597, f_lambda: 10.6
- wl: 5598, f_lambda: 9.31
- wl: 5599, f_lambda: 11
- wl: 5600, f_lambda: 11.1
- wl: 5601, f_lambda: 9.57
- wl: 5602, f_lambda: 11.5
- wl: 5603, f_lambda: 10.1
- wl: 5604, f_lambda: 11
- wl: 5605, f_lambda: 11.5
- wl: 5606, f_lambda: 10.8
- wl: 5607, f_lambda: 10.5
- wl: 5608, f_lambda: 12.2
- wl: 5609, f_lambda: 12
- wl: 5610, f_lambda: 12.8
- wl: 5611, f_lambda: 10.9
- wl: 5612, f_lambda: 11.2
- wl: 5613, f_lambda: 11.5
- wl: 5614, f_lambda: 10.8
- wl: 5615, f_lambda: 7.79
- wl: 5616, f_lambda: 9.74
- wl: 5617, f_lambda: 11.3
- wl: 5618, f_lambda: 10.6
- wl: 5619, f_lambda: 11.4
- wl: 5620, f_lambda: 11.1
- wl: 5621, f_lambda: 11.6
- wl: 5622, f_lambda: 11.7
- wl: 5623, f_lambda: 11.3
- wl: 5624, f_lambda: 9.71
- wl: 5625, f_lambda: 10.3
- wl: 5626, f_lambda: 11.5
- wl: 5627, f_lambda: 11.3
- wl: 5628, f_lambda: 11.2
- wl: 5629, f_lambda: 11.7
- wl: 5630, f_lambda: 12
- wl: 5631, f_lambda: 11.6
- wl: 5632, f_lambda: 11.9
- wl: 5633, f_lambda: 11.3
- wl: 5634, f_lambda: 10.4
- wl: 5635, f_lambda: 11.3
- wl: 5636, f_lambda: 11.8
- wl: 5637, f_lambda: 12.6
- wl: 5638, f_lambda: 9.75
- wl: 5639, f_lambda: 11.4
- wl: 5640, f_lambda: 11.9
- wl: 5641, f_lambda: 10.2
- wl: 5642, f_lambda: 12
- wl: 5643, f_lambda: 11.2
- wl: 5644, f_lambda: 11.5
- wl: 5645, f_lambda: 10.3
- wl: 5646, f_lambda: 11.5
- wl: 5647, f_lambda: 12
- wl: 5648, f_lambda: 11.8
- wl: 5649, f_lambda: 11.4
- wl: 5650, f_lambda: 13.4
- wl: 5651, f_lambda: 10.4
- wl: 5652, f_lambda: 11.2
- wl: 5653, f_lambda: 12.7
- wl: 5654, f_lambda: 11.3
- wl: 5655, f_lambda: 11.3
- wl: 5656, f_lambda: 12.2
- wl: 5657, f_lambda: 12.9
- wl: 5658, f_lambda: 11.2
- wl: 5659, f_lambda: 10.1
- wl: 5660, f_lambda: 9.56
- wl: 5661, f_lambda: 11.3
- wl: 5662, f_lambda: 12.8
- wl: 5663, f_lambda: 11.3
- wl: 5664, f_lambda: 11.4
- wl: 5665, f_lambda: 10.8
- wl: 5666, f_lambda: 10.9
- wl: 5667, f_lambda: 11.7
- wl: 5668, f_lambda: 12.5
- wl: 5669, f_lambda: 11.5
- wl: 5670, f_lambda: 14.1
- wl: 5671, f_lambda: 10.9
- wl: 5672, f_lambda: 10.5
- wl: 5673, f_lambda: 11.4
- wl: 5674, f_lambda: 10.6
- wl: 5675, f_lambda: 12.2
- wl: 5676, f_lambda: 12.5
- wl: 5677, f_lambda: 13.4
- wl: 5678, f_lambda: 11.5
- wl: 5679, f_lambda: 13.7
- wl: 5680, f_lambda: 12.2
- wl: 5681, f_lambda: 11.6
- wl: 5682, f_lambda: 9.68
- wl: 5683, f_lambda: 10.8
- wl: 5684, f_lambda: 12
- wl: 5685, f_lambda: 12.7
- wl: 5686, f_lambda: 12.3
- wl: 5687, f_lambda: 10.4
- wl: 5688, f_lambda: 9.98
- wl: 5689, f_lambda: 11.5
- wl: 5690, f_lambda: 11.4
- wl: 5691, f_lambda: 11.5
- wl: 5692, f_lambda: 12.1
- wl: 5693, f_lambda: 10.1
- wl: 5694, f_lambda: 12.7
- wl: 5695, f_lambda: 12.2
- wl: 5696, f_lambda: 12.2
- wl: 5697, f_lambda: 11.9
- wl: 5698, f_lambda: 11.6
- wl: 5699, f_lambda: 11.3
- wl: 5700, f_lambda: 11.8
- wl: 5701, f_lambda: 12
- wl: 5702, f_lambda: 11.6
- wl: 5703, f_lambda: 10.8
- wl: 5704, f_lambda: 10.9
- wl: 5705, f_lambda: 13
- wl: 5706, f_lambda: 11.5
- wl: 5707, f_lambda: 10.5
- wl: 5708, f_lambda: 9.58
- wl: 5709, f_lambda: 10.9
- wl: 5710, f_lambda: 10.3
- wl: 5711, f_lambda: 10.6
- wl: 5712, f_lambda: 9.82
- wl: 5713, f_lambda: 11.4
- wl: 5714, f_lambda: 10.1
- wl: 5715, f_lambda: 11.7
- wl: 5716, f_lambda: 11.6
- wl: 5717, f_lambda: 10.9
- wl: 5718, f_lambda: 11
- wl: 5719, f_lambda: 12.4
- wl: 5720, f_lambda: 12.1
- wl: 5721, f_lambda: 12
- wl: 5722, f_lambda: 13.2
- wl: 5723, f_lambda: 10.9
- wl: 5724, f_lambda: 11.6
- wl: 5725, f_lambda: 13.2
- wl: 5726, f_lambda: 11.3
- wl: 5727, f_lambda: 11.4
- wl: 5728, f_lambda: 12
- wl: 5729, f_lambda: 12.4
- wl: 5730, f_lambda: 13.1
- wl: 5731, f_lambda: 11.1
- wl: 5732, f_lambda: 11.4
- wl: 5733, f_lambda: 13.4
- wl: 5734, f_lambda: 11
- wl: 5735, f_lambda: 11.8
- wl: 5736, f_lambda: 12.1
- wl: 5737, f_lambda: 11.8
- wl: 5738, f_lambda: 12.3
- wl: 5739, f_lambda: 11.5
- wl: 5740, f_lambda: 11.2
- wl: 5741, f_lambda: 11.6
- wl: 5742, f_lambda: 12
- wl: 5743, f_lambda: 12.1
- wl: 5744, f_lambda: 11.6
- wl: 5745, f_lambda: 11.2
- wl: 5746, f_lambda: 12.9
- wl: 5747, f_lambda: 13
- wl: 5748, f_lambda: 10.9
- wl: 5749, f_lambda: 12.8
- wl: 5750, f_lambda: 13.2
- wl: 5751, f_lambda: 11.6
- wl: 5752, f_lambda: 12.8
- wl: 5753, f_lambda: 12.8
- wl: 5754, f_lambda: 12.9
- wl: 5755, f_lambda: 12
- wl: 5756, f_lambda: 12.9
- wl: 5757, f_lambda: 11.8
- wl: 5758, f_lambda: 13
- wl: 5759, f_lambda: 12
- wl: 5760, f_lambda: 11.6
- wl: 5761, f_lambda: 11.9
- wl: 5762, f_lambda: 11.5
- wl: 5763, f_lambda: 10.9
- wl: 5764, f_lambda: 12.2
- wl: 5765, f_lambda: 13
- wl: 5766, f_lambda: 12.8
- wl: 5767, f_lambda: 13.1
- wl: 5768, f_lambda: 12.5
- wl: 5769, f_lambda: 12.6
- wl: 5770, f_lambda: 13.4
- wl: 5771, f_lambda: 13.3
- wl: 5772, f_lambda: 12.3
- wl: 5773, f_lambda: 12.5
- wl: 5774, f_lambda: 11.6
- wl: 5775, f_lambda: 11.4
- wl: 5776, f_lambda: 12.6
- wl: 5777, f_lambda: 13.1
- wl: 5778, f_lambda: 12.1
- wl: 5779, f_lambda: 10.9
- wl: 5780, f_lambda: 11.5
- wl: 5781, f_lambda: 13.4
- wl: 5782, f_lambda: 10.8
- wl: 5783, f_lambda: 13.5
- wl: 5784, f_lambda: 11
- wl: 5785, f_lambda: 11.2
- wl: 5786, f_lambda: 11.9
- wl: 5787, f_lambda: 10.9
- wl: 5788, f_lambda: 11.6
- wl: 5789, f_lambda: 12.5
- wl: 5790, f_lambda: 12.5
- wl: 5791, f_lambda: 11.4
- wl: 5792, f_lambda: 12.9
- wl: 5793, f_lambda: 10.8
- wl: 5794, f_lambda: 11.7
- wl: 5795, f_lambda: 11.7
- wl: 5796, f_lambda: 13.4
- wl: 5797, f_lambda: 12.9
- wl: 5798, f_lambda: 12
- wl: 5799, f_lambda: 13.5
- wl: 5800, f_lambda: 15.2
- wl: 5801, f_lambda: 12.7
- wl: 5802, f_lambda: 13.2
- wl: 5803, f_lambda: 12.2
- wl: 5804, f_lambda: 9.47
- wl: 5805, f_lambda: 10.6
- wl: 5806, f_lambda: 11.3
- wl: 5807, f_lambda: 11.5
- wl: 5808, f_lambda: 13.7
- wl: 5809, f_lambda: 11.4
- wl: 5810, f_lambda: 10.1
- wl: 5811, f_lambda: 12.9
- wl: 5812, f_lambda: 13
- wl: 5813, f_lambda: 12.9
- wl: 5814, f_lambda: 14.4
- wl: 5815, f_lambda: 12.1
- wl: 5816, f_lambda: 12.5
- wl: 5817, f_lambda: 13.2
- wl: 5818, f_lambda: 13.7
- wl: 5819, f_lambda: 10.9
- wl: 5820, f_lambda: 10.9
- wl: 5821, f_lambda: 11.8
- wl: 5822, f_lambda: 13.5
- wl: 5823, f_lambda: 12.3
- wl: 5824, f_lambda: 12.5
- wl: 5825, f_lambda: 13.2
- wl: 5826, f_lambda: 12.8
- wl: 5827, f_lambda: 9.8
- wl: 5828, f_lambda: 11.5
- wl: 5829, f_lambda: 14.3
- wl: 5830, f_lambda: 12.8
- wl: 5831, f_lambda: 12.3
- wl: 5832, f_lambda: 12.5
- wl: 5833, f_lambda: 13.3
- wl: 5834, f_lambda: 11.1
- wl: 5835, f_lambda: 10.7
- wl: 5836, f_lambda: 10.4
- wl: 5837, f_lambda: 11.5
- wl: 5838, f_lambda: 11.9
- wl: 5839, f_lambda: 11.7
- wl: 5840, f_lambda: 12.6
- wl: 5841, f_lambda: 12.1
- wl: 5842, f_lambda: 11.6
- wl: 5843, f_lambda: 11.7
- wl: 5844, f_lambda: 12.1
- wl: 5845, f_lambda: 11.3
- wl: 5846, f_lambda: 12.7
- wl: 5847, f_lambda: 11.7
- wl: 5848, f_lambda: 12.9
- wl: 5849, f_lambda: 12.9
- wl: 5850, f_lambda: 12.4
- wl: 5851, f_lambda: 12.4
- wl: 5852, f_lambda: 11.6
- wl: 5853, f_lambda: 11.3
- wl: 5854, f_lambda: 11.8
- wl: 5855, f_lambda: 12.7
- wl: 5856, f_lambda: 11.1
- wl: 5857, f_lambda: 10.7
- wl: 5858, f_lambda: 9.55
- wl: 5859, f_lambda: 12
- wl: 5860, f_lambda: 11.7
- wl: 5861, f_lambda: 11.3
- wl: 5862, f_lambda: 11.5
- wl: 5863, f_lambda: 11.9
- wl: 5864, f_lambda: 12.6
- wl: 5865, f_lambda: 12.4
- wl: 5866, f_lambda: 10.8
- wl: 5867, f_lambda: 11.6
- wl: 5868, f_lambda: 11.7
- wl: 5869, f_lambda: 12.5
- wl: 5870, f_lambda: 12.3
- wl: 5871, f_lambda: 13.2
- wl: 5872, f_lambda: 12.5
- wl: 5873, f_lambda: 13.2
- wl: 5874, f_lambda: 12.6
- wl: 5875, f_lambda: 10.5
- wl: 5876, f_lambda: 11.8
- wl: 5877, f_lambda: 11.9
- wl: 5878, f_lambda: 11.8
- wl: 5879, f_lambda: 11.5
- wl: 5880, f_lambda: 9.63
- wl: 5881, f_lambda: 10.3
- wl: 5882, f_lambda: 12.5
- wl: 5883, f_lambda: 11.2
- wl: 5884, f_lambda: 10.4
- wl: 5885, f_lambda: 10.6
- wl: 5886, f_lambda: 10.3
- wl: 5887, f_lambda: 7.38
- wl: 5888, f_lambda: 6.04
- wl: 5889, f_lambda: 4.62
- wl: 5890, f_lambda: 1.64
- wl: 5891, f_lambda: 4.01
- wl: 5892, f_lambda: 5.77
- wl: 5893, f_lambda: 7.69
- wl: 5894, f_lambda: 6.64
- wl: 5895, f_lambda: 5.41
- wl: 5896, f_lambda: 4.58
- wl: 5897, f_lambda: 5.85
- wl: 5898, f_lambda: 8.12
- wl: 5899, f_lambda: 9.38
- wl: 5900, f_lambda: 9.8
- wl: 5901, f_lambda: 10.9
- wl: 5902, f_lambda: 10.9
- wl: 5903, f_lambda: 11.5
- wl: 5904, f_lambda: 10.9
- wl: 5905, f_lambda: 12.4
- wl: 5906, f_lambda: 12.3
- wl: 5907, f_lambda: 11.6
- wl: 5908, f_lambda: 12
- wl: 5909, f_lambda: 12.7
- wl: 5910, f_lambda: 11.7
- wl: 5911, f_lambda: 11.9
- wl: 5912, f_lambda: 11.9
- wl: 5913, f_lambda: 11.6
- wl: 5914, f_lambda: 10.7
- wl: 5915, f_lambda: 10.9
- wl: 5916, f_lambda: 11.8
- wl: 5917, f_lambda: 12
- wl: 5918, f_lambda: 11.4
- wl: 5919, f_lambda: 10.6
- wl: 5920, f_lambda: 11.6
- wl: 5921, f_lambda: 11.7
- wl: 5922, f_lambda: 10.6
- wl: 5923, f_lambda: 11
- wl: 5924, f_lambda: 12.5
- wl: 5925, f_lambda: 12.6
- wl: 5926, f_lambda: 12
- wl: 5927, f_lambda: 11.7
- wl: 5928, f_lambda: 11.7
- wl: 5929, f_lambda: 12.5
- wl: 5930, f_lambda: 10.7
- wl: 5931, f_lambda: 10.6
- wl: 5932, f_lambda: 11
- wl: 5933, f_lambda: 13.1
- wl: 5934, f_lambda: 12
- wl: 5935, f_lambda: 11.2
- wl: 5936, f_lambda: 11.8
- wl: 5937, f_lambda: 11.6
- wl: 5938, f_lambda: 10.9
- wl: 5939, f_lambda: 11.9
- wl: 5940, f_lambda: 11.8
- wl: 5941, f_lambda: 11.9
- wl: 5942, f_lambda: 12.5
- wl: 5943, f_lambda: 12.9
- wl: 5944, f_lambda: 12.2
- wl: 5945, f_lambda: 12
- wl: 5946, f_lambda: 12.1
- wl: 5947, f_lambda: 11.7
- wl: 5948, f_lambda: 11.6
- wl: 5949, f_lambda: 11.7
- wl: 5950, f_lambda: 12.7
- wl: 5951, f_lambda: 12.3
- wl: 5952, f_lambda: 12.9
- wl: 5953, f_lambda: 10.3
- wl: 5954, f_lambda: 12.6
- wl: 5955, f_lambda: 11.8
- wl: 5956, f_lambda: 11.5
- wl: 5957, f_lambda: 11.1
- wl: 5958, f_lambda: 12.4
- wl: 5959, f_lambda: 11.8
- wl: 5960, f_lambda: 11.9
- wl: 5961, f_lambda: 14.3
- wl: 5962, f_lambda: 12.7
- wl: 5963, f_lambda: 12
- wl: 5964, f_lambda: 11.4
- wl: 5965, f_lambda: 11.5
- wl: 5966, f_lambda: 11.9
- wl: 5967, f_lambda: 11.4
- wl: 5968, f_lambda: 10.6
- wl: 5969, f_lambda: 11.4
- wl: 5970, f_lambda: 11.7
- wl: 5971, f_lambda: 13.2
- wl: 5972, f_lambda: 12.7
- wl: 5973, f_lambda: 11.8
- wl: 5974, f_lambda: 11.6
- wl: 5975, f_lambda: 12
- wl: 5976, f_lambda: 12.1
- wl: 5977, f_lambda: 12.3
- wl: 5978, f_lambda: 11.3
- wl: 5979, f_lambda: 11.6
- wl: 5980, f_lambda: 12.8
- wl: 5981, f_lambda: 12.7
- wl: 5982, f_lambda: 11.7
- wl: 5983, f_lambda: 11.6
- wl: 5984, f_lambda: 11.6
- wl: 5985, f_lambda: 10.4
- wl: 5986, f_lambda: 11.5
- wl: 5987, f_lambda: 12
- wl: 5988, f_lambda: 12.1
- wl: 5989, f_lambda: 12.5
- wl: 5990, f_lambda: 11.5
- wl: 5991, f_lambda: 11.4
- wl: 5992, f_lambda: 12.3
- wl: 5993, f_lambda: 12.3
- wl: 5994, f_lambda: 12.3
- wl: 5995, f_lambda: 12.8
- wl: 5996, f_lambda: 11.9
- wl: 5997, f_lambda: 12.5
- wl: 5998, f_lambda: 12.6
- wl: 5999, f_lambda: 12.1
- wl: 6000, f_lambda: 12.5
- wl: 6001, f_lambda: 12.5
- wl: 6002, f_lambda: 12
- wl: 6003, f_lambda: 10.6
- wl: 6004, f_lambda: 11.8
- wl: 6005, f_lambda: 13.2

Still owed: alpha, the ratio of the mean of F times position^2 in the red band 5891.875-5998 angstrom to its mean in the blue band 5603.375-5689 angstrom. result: 1.1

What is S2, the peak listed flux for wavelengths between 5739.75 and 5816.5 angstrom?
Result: 15.2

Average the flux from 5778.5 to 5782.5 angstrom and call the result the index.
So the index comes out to 11.7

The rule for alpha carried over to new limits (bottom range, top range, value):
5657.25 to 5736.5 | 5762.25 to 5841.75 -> 1.09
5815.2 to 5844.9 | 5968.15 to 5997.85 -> 1.04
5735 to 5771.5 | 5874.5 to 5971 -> 0.94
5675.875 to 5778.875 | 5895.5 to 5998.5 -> 1.06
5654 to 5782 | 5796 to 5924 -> 1.00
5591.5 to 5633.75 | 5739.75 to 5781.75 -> 1.19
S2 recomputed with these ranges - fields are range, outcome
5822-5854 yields 14.3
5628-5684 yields 14.1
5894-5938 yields 13.1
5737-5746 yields 12.9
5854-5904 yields 13.2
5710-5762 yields 13.4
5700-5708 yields 13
